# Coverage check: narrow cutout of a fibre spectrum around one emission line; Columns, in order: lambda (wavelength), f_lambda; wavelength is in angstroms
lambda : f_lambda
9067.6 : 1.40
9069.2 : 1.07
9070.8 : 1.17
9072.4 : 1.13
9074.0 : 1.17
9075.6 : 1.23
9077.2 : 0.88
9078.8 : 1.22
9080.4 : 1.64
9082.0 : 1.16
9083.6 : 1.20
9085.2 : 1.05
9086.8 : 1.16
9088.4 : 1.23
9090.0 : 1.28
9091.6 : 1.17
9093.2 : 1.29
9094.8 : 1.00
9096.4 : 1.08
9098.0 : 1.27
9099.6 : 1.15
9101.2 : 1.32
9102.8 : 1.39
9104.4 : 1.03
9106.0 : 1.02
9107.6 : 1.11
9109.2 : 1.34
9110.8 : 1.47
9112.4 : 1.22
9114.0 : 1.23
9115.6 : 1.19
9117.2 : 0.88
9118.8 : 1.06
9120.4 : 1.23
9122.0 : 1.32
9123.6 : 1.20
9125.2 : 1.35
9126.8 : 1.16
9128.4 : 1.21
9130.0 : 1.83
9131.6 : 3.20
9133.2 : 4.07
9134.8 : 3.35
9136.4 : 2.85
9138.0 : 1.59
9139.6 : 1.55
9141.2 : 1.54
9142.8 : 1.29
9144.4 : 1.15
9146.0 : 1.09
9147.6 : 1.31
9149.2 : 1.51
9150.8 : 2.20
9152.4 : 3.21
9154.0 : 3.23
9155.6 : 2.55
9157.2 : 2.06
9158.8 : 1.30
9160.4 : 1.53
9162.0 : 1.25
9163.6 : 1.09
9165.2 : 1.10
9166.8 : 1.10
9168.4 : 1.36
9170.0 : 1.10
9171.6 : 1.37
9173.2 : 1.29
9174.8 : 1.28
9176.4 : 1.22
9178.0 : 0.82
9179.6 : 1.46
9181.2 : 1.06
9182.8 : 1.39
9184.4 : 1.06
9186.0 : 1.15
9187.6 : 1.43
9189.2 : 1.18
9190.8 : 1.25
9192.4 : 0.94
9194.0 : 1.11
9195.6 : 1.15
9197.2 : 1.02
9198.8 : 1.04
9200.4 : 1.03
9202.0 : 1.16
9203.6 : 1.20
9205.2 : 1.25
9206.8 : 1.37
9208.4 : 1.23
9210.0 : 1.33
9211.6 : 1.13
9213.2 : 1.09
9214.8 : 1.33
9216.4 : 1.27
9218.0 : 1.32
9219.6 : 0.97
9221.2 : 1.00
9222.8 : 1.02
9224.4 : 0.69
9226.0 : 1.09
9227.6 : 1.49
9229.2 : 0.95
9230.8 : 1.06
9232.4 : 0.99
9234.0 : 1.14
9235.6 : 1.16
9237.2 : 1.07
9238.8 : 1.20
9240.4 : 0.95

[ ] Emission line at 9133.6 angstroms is [S II]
